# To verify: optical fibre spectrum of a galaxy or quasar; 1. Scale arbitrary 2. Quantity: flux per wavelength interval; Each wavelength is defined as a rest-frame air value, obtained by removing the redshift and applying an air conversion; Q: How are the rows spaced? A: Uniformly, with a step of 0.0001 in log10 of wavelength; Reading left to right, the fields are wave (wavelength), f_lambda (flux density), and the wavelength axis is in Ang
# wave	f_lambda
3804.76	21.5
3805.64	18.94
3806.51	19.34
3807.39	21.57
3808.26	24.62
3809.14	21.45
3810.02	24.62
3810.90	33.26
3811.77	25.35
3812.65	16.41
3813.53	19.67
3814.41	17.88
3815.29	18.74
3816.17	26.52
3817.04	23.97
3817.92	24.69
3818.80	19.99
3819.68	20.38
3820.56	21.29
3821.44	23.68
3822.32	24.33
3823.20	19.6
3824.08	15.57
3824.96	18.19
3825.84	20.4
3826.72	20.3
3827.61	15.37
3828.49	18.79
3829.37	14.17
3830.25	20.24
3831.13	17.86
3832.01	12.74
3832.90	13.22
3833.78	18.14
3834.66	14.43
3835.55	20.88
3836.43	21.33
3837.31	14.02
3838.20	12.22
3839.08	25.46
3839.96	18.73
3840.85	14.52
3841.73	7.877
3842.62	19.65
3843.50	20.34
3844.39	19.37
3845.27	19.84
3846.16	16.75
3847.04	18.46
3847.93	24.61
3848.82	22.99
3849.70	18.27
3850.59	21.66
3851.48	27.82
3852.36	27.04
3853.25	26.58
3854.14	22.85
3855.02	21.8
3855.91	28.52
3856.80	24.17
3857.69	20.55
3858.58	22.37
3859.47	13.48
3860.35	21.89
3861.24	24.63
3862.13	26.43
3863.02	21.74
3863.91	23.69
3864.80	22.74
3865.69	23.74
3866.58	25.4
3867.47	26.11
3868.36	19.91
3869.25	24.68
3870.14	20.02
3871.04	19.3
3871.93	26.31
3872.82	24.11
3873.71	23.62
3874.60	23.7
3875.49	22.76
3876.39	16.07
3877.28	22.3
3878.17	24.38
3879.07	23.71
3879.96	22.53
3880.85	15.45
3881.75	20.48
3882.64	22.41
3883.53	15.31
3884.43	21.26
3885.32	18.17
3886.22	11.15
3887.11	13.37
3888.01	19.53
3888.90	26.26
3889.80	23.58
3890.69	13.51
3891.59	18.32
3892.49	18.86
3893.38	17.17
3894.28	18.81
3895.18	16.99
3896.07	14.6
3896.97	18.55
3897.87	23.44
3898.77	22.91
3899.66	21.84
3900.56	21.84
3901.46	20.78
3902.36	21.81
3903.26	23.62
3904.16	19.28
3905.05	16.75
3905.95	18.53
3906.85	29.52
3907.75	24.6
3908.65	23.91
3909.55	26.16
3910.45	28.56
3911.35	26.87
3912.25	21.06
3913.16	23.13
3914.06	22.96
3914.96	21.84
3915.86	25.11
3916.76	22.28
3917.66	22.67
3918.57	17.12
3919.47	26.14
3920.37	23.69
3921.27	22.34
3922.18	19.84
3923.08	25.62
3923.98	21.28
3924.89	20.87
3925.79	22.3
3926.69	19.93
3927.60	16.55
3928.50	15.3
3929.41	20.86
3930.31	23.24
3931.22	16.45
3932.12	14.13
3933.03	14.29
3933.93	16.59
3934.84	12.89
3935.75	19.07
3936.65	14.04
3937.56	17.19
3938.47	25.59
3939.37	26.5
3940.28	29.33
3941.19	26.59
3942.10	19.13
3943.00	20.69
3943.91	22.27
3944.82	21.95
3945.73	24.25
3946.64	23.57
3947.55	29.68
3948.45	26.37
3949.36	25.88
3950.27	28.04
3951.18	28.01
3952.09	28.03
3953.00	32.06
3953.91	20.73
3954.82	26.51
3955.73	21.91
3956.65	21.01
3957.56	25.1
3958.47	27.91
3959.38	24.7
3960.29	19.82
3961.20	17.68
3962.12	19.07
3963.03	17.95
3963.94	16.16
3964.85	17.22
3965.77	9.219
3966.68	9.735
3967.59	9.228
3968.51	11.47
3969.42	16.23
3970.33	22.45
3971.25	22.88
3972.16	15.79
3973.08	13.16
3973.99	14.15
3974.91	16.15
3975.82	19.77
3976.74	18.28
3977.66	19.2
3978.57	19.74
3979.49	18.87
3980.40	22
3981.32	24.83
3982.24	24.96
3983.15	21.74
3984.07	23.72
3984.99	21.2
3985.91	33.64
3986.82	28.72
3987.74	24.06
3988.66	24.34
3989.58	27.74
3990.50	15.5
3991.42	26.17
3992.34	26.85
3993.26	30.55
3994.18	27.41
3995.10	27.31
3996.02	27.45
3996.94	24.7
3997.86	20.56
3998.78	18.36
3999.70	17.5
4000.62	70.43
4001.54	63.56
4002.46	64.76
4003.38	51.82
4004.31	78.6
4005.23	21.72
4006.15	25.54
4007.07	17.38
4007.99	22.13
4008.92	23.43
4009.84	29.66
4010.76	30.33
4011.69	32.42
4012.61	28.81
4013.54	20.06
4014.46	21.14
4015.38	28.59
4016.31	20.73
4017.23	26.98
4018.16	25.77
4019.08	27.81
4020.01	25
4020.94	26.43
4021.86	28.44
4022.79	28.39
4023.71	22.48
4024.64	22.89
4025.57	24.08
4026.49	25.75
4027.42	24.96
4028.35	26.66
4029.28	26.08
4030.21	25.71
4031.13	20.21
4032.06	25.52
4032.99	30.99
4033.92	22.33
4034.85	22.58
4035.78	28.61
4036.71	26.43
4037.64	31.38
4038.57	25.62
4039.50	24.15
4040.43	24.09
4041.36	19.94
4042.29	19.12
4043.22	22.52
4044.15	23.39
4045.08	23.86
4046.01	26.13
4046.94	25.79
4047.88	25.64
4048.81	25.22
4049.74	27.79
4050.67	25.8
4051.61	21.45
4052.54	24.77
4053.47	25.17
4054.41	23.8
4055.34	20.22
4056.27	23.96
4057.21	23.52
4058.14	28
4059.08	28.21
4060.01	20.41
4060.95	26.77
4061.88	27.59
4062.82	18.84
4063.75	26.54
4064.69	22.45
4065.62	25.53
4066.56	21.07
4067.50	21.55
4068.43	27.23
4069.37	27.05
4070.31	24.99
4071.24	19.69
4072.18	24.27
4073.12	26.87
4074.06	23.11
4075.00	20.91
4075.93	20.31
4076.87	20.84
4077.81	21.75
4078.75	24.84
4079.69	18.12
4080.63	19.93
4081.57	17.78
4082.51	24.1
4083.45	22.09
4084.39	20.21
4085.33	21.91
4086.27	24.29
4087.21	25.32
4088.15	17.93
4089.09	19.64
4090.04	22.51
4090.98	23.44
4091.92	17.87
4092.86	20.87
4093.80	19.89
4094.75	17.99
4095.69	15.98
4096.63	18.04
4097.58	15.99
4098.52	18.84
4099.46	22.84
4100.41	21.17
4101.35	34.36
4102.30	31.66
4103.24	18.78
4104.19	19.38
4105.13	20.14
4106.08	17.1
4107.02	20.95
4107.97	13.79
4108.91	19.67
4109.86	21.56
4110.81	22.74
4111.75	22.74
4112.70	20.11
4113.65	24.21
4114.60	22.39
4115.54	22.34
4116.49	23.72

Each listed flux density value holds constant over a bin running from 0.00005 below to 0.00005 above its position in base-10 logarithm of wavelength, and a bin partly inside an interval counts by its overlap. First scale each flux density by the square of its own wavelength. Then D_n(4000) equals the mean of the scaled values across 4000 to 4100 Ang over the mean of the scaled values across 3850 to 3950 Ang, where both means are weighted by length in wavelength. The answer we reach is 1.27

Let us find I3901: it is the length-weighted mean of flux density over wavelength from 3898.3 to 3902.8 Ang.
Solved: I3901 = 21.8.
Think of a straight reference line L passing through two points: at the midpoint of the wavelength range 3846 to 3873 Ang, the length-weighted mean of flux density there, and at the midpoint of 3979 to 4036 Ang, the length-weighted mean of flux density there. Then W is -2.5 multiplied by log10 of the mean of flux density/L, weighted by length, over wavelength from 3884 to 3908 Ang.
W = 0.220 mag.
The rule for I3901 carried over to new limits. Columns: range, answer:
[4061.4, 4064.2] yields 24.4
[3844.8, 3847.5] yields 18.4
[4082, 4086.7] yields 22.5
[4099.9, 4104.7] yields 25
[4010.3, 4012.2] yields 31.3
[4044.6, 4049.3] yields 25.3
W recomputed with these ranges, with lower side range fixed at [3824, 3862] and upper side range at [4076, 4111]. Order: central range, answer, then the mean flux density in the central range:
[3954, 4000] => -0.038 mag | 21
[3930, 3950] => -0.068 mag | 21.4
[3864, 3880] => -0.160 mag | 22.9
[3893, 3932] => -0.081 mag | 21.5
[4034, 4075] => -0.178 mag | 24.4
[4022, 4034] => -0.223 mag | 25.3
